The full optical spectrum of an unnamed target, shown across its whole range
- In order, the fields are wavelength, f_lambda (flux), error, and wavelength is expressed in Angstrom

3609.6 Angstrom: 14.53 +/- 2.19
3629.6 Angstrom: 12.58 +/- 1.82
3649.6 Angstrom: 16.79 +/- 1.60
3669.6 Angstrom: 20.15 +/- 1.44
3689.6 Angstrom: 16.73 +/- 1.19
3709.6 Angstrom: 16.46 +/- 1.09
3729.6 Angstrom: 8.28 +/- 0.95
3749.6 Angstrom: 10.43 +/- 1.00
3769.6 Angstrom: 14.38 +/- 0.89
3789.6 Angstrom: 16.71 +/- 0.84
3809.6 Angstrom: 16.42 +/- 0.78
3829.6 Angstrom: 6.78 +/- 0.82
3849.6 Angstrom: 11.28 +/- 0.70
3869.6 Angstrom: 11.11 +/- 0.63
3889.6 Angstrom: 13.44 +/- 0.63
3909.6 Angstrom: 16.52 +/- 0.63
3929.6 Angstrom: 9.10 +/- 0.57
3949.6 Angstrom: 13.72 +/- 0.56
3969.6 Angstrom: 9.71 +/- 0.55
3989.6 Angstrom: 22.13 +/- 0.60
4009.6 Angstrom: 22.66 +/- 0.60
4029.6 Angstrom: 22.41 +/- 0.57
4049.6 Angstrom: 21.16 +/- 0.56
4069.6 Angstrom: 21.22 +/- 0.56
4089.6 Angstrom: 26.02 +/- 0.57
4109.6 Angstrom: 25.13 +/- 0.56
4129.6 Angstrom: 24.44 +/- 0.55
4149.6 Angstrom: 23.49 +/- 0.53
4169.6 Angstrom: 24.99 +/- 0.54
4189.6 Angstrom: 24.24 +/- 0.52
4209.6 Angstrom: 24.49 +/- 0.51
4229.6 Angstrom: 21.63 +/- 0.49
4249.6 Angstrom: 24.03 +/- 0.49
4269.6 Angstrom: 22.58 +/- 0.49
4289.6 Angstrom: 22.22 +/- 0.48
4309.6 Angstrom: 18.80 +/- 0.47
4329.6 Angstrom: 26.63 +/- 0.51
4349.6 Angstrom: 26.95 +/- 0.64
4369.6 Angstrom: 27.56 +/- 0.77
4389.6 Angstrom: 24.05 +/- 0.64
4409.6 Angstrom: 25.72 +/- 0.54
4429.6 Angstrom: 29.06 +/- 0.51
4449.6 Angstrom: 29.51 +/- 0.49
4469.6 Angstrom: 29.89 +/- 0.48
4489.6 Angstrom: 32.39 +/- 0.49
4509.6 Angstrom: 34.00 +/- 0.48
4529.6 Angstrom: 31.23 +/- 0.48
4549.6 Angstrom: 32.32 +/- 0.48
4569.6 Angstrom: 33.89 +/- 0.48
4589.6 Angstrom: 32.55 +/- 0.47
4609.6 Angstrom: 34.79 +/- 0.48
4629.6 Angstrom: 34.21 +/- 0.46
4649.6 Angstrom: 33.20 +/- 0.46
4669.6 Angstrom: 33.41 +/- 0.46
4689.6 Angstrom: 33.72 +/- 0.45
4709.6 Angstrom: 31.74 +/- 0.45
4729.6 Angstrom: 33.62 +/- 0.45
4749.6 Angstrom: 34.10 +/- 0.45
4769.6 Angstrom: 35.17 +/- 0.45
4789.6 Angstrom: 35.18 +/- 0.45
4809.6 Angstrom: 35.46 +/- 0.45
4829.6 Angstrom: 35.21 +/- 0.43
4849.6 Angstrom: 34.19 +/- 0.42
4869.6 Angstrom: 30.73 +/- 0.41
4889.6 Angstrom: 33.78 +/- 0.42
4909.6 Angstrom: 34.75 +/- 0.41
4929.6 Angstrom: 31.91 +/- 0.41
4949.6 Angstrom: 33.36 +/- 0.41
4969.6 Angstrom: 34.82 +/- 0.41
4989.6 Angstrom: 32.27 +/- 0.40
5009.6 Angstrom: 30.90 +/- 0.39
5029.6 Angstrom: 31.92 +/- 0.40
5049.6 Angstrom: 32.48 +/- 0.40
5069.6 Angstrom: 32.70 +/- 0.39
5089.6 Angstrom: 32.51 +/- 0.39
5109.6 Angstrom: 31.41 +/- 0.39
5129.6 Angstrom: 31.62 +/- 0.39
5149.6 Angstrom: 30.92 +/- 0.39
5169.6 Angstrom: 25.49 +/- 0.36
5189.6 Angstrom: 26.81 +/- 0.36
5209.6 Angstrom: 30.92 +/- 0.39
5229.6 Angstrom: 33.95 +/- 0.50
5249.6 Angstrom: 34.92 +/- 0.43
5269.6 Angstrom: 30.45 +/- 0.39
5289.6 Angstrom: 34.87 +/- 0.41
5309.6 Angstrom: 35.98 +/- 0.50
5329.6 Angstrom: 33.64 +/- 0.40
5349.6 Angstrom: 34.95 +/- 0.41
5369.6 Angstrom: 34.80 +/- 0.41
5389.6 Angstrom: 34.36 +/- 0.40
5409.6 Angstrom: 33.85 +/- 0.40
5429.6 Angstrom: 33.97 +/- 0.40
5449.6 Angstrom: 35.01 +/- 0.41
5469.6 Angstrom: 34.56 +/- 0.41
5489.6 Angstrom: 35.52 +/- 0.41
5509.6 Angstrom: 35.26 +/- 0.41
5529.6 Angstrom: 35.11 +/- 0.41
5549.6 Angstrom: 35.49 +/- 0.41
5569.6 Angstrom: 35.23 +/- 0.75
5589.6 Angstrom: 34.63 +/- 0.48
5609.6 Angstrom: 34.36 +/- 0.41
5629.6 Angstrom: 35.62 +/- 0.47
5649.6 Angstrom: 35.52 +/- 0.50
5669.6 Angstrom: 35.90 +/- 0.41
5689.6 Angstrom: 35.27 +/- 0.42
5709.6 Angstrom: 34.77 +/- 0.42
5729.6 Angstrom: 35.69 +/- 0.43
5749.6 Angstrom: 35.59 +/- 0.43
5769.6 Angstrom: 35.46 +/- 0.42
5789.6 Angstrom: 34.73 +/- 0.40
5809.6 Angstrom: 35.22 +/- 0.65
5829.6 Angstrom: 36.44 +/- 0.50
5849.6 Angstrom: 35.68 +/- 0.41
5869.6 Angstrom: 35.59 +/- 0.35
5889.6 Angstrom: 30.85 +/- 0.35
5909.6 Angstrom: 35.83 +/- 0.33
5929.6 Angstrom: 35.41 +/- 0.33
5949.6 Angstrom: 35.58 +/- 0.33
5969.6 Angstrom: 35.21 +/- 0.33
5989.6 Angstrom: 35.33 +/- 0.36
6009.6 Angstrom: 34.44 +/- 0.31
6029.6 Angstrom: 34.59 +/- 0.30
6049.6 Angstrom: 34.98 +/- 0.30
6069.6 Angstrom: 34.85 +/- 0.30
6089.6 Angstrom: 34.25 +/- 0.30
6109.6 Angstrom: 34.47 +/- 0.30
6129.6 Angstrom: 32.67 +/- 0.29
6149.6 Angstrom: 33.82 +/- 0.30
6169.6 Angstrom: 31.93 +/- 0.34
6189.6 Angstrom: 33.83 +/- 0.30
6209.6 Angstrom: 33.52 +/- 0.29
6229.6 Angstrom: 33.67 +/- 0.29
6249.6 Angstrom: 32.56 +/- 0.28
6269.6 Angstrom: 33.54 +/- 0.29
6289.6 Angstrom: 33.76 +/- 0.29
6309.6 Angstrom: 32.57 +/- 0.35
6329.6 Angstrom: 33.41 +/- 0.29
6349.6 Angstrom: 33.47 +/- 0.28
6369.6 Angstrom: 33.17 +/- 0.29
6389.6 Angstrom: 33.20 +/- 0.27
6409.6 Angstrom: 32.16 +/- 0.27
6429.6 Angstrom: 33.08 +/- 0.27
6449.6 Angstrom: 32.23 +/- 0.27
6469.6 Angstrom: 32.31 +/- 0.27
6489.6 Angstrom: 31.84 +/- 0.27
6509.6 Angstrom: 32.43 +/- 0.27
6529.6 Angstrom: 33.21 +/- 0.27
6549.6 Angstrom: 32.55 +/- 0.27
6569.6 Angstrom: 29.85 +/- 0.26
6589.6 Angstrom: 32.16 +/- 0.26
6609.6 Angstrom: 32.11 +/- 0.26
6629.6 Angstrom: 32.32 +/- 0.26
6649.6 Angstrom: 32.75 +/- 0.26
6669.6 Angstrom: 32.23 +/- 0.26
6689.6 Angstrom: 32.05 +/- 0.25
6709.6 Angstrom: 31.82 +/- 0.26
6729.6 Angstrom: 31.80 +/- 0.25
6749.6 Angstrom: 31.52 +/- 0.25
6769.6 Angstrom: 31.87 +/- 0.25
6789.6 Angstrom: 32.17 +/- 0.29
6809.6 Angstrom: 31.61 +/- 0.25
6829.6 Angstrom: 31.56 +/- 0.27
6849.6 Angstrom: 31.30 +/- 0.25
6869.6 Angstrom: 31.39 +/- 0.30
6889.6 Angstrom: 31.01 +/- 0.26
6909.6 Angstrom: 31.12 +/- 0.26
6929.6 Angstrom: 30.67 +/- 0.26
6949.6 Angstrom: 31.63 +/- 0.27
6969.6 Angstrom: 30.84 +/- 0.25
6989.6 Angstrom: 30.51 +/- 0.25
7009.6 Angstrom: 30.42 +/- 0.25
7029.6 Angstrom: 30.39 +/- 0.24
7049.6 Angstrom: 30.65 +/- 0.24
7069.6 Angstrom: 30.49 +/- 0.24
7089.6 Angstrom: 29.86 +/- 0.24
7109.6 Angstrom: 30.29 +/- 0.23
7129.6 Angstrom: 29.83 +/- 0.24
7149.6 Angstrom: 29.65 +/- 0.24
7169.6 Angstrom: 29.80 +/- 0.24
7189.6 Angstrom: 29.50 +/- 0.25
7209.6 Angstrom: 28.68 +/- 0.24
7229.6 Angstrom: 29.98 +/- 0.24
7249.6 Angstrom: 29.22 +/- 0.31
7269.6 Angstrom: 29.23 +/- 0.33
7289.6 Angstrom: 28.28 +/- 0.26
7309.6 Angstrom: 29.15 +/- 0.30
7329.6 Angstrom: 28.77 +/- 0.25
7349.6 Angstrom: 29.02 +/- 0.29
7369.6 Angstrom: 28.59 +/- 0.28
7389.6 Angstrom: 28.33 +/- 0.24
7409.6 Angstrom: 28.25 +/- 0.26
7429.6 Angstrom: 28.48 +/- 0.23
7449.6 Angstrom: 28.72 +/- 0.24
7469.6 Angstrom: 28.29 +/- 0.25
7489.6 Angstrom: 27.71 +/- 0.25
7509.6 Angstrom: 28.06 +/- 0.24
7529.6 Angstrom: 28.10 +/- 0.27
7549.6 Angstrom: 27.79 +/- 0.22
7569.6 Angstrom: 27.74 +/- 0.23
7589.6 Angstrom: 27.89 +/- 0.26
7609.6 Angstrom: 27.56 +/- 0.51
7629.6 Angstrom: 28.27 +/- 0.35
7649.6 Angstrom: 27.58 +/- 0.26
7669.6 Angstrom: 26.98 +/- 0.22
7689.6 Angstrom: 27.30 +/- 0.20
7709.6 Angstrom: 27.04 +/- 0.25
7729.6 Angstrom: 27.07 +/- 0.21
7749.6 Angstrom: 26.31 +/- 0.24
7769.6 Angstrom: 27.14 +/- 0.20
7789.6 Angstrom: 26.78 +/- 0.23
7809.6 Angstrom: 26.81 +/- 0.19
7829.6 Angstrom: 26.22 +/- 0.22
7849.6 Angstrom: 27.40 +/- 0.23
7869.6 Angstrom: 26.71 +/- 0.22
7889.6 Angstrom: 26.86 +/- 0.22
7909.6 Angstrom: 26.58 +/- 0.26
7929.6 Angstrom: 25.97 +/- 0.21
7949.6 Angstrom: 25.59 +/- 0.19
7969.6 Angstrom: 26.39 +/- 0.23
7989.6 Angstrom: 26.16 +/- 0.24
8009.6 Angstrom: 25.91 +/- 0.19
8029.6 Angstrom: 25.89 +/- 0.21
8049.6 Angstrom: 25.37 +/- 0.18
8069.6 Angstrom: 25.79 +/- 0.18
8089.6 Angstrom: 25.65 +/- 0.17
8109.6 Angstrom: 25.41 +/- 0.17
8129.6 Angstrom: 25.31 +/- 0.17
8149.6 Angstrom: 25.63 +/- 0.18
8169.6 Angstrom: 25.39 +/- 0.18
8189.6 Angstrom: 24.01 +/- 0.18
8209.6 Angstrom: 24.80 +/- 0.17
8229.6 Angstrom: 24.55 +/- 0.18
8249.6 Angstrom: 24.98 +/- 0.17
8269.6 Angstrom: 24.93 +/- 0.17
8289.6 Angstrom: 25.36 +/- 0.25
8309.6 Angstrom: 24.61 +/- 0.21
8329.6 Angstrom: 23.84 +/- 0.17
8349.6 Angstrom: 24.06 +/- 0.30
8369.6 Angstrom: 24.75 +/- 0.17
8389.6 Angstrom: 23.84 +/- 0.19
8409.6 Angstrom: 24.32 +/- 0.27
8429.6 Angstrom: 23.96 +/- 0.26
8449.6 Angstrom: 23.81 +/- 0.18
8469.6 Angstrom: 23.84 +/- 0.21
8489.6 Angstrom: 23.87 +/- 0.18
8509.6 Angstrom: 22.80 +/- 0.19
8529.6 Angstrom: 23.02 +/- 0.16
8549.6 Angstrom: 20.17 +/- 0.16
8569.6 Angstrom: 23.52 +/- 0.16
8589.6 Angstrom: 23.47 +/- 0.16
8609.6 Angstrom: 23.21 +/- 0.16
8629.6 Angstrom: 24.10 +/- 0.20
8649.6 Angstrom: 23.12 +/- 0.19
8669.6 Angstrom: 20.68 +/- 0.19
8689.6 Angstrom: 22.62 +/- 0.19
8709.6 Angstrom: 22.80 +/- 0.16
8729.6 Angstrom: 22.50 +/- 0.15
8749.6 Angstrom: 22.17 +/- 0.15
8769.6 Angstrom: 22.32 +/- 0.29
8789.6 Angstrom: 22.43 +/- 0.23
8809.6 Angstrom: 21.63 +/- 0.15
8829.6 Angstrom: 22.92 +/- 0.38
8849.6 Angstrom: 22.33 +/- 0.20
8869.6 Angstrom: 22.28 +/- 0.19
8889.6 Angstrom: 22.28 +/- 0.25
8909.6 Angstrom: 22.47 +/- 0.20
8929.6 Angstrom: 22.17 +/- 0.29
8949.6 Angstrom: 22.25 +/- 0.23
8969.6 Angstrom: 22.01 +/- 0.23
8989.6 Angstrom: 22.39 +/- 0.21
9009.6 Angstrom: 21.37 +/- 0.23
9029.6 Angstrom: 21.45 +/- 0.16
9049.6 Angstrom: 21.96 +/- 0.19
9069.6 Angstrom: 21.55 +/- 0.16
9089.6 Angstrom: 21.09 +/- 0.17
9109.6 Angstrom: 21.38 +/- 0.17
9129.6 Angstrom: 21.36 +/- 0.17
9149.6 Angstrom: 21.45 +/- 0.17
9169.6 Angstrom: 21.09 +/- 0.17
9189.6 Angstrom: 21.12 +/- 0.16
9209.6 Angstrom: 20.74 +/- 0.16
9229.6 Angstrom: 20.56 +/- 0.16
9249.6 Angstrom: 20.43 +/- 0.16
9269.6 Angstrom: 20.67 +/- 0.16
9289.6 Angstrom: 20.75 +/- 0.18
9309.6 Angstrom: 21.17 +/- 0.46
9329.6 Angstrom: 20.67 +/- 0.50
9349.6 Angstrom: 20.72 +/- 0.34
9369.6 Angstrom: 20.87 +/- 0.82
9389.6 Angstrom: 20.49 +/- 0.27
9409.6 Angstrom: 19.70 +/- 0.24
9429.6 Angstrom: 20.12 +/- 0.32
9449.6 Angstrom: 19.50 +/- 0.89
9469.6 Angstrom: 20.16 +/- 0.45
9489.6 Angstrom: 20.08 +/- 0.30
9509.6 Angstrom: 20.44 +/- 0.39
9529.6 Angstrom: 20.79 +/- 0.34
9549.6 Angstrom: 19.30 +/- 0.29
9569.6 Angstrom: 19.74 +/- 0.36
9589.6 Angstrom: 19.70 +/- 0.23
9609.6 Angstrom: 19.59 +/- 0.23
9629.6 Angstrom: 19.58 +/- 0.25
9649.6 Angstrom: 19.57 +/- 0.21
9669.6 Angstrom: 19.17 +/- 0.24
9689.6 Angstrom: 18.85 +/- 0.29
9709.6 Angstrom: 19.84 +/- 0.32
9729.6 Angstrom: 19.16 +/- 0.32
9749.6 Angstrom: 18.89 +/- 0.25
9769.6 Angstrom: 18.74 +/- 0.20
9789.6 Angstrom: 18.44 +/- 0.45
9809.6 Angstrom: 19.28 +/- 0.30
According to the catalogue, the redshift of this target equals 0.00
